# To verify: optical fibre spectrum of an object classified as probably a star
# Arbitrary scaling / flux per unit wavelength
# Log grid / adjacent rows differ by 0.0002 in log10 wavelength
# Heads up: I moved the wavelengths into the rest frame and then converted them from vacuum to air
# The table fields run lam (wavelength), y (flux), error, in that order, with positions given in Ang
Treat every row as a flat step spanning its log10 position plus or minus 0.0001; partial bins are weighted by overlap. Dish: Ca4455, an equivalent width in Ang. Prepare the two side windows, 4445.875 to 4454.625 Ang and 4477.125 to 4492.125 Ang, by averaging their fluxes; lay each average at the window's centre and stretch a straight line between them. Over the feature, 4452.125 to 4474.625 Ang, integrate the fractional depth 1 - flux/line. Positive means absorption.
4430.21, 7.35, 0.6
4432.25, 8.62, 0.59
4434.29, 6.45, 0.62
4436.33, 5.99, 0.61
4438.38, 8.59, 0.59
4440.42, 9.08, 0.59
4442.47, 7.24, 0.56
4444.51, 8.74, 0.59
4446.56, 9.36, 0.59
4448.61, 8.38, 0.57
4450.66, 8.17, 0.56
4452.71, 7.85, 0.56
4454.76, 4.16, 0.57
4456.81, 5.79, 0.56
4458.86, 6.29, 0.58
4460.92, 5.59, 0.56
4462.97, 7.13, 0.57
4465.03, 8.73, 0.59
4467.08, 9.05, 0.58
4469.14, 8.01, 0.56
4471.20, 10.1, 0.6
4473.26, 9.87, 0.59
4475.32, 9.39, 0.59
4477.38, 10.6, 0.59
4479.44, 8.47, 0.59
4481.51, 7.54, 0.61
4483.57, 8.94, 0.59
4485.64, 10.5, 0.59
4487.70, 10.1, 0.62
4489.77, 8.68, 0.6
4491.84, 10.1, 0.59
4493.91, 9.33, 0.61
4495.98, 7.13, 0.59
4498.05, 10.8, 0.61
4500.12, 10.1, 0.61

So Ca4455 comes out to 2.6 Ang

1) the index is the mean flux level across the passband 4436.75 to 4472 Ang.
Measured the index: 7.73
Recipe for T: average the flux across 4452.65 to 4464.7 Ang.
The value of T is 6.15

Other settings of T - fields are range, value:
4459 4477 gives 8.45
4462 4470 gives 8.24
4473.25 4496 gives 9.28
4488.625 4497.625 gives 8.96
